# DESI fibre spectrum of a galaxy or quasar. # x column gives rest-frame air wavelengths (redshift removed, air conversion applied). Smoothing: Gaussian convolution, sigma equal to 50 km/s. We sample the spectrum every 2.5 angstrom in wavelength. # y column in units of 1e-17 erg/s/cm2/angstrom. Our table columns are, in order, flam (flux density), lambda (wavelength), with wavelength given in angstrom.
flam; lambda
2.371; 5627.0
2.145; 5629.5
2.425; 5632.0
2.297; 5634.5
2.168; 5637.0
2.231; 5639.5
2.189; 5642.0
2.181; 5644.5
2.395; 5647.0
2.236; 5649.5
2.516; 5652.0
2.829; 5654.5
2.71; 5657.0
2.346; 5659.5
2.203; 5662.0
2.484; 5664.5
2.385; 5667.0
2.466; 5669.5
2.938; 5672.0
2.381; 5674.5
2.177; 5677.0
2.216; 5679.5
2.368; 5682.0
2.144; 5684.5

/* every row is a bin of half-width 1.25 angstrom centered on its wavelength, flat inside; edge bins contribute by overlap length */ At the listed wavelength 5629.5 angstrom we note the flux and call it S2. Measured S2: 2.145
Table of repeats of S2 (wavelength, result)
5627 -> 2.371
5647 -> 2.395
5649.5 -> 2.236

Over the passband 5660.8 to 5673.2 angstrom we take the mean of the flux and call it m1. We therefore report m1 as 2.49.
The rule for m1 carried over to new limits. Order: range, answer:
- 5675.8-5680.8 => 2.2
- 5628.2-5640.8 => 2.25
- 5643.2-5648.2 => 2.29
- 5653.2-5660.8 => 2.62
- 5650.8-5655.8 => 2.67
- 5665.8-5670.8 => 2.43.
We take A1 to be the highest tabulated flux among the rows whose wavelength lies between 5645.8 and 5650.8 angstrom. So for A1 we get 2.395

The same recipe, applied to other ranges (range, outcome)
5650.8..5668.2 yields 2.829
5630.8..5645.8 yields 2.425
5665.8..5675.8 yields 2.938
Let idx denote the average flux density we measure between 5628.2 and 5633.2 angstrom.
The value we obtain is 2.28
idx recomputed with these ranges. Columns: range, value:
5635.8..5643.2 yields 2.2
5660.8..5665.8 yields 2.35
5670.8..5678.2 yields 2.5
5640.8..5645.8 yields 2.19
